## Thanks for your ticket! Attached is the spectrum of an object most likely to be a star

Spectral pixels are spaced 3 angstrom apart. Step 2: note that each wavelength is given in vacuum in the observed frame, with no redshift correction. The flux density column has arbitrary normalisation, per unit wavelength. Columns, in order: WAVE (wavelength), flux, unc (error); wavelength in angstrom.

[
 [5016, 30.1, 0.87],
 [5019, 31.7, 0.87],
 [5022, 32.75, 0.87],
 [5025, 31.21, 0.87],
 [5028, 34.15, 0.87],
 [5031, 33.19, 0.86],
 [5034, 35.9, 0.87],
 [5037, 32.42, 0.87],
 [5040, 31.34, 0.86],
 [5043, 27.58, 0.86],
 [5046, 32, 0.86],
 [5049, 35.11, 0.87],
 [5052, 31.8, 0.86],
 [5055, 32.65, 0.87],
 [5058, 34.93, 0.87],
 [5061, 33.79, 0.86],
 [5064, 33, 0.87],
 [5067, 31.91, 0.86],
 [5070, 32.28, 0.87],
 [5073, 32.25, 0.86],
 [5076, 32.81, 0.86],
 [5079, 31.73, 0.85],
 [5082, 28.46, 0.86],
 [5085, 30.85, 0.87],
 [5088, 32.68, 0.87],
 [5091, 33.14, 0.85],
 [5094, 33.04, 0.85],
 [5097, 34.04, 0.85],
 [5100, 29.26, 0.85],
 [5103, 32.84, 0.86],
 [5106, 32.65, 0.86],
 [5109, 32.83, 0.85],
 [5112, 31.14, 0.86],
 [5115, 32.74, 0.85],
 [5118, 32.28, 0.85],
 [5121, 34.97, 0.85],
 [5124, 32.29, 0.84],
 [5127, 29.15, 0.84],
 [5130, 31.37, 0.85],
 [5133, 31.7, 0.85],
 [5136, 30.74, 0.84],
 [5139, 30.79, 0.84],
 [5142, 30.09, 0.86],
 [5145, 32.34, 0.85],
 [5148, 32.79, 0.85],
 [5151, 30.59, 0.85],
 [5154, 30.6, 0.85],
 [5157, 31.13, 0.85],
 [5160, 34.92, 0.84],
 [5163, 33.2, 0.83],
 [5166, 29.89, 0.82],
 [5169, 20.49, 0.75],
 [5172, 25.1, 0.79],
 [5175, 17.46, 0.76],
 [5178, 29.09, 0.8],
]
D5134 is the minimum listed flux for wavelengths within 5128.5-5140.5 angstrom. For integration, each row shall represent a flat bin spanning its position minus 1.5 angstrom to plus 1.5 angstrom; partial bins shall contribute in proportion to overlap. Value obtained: 30.74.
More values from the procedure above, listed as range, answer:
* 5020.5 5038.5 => 31.21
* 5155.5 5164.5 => 31.13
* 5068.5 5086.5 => 28.46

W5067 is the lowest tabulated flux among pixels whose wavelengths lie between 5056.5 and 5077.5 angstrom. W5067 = 31.91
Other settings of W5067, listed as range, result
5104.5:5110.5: 32.65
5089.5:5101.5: 29.26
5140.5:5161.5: 30.09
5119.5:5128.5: 29.15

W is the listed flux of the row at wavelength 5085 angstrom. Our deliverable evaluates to 30.85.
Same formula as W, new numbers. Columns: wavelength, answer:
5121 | 34.97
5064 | 33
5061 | 33.79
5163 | 33.2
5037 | 32.42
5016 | 30.1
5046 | 32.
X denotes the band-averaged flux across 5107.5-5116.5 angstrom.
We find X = 32.2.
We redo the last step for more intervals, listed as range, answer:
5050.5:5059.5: 33.1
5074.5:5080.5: 32.3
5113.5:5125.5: 33.1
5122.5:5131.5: 30.9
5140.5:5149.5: 31.7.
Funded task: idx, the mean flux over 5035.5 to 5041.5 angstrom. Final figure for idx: 31.9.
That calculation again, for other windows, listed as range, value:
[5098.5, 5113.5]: 31.7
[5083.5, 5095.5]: 32.4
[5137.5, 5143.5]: 30.4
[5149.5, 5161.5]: 31.8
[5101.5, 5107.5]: 32.7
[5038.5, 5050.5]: 31.5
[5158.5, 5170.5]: 29.6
